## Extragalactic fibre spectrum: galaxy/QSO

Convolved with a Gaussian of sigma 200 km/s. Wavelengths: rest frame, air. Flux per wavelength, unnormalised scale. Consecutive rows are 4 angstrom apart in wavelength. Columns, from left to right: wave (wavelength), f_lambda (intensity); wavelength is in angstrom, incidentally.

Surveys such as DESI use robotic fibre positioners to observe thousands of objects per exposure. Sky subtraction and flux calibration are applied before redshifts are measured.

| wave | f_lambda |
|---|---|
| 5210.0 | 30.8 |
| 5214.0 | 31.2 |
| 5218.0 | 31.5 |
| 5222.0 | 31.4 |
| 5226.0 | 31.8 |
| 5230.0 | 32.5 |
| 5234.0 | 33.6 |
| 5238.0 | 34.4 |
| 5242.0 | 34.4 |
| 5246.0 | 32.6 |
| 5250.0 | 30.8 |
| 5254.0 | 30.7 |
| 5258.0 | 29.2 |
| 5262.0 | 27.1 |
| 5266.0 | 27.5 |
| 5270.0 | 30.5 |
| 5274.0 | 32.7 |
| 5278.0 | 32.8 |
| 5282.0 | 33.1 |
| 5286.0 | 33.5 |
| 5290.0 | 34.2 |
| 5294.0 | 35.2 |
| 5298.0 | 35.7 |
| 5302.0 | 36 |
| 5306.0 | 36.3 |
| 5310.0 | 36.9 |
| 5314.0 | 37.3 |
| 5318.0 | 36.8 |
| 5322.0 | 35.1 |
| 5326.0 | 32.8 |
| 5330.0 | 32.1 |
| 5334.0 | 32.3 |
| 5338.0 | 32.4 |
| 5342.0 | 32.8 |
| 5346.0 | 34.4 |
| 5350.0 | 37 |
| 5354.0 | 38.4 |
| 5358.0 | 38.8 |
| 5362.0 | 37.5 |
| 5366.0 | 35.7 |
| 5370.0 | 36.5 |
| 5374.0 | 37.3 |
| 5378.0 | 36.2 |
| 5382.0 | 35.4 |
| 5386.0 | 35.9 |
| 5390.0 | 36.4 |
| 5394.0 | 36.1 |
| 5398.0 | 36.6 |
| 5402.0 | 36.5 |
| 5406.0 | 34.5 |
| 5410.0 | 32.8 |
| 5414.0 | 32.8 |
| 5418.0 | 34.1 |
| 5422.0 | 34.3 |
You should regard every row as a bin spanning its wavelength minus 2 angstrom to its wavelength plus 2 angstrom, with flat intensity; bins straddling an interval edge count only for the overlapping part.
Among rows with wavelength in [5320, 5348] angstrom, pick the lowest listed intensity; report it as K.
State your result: 32.1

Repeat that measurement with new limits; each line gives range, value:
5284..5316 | 33.5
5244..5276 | 27.1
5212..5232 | 31.2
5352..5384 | 35.4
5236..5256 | 30.7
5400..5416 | 32.8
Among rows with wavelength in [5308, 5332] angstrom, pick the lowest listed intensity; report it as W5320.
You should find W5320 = 32.1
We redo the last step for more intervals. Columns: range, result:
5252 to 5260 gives 29.2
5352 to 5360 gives 38.4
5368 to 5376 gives 36.5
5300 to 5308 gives 36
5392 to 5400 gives 36.1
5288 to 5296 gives 34.2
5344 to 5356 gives 34.4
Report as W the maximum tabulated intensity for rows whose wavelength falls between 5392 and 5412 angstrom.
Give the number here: 36.6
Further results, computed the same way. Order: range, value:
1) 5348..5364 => 38.8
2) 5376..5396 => 36.4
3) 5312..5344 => 37.3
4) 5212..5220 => 31.5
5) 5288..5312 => 36.9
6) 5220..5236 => 33.6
